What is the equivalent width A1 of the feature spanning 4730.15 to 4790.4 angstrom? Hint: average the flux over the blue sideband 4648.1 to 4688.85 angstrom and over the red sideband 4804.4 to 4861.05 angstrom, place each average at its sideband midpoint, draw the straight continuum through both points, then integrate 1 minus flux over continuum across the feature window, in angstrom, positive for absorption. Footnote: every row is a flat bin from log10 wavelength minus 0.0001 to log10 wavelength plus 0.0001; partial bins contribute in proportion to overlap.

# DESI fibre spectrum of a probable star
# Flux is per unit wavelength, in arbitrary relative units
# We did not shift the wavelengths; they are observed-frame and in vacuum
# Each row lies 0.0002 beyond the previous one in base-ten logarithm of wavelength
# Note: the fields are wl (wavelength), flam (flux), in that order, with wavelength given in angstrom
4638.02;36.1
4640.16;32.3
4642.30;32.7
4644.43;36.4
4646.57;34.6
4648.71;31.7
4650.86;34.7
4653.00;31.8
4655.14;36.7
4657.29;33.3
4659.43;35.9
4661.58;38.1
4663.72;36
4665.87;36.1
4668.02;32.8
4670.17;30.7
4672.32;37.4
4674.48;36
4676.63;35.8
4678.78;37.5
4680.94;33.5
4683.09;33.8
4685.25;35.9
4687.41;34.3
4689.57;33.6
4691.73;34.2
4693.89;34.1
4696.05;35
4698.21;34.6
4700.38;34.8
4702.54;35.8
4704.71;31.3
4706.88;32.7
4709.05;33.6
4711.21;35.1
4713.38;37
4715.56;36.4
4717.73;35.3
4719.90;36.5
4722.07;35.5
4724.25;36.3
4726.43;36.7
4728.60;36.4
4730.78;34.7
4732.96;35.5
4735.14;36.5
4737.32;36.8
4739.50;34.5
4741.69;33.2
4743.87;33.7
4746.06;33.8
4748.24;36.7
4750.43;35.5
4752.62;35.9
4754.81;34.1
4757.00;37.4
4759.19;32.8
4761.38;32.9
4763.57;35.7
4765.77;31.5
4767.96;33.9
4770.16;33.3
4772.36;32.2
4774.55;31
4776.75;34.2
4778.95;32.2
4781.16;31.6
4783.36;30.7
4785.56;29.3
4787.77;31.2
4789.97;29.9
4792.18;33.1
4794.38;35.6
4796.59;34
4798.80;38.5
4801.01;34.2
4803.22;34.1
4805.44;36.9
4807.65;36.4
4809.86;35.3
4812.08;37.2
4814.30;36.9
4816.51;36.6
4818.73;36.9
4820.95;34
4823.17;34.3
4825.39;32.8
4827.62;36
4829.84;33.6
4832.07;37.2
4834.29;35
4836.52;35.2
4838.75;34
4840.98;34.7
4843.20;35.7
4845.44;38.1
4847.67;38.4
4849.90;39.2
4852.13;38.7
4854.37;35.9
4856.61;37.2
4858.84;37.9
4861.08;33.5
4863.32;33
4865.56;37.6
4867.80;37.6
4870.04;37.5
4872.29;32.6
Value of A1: 3.3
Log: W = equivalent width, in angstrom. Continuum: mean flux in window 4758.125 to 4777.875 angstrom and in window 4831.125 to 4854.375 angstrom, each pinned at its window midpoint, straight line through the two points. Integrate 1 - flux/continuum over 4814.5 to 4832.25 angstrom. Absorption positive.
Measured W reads 0.3 angstrom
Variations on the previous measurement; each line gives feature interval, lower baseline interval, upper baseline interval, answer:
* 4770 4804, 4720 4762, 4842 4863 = 3.02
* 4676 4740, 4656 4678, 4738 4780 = -0.84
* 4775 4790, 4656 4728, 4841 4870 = 1.94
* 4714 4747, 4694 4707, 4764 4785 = -2.06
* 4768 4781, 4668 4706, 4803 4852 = 1.02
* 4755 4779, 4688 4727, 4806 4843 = 1.16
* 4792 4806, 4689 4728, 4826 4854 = 0.22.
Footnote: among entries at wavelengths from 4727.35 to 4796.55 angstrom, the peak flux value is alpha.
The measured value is 37.4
